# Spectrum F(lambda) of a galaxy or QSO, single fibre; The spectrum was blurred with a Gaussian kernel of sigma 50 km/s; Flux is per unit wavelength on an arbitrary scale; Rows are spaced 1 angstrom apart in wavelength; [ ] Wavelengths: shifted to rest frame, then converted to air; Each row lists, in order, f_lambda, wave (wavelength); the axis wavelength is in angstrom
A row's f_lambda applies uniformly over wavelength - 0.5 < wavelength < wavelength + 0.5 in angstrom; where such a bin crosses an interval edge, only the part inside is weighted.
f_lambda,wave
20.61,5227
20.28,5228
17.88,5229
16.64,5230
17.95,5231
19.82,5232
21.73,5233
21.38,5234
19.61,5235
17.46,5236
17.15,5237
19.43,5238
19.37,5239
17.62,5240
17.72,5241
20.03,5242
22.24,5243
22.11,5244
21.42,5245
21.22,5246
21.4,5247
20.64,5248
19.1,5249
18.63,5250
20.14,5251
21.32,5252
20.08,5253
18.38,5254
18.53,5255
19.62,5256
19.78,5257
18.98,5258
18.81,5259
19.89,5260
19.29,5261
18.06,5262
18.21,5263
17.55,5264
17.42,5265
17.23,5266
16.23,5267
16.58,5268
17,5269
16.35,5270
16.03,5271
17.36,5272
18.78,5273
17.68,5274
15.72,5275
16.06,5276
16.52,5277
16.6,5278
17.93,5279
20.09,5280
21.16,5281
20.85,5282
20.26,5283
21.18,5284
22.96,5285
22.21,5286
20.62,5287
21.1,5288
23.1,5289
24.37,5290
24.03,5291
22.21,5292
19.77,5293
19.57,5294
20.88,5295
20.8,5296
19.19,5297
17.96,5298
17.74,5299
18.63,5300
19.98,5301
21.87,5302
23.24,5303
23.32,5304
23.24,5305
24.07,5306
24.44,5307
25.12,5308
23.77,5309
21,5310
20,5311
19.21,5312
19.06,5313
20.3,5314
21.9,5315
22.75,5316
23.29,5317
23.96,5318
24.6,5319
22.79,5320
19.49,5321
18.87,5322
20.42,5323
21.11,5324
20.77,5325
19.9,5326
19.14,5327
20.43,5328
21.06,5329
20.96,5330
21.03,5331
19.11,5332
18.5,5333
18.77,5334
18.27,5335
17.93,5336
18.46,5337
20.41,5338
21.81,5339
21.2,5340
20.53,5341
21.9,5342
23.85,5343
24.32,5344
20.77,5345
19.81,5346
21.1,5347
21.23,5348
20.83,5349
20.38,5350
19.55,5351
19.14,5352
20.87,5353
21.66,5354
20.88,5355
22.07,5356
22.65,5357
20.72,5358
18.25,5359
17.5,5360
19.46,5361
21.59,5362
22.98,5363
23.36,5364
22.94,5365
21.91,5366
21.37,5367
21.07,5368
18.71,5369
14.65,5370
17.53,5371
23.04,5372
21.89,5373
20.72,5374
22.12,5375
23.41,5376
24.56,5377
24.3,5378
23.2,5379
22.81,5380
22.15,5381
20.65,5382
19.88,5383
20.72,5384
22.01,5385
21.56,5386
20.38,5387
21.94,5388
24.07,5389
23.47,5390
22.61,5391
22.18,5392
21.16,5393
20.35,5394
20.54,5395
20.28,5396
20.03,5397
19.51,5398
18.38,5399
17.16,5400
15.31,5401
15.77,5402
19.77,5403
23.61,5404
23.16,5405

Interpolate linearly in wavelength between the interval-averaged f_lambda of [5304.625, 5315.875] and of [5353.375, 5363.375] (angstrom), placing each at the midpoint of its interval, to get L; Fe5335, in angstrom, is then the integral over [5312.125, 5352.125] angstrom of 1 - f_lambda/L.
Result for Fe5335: 1.3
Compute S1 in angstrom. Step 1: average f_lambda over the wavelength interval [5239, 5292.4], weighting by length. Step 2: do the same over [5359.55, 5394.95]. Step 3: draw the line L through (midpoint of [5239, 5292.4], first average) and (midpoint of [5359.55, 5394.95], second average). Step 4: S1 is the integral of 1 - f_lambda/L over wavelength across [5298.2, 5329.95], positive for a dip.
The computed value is -1.8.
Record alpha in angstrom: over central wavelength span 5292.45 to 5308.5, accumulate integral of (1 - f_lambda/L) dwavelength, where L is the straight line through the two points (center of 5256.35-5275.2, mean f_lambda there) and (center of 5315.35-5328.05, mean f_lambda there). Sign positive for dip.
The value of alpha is -0.96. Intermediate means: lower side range 17.8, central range 21.2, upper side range 21.4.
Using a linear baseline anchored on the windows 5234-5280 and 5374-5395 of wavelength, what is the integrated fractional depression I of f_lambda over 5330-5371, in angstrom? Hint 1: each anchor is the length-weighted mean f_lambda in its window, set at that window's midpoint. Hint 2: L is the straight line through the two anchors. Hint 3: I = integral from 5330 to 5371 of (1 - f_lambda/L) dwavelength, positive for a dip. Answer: 1.3 angstrom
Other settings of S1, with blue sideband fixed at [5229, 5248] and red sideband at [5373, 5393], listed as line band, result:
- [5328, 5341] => 0.9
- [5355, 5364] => 0.4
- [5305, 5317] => -0.7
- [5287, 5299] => -0.2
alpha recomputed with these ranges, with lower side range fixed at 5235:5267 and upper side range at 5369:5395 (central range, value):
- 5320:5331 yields 0.1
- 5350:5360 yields 0.3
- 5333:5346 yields 0.2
